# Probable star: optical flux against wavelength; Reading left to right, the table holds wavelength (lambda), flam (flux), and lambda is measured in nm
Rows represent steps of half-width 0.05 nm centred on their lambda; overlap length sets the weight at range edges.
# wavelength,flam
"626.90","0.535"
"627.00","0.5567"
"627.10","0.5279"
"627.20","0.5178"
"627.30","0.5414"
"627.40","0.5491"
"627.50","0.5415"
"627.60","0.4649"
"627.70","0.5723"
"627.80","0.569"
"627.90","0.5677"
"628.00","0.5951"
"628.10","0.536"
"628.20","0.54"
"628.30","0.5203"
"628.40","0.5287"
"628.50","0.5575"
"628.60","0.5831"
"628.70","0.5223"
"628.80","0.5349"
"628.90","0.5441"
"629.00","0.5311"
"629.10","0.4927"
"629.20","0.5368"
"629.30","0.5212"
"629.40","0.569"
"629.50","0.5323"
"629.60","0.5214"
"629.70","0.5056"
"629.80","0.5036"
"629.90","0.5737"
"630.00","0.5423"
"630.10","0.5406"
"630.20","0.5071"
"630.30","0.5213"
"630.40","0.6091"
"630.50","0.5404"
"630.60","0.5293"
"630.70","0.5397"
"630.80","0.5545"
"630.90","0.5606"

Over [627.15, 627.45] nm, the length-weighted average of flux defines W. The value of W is 0.536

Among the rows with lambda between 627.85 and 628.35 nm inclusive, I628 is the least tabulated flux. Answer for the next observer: 0.5203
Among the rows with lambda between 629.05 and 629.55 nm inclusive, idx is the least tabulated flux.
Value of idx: 0.4927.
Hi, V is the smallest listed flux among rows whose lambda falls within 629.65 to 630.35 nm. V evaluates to 0.5036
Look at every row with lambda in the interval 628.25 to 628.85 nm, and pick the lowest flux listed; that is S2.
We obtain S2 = 0.5203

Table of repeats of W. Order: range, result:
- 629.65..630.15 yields 0.533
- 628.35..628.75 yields 0.548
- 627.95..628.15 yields 0.566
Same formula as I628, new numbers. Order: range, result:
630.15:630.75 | 0.5071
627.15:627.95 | 0.4649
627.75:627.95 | 0.5677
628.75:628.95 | 0.5349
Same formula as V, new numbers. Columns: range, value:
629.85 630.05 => 0.5423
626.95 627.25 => 0.5178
